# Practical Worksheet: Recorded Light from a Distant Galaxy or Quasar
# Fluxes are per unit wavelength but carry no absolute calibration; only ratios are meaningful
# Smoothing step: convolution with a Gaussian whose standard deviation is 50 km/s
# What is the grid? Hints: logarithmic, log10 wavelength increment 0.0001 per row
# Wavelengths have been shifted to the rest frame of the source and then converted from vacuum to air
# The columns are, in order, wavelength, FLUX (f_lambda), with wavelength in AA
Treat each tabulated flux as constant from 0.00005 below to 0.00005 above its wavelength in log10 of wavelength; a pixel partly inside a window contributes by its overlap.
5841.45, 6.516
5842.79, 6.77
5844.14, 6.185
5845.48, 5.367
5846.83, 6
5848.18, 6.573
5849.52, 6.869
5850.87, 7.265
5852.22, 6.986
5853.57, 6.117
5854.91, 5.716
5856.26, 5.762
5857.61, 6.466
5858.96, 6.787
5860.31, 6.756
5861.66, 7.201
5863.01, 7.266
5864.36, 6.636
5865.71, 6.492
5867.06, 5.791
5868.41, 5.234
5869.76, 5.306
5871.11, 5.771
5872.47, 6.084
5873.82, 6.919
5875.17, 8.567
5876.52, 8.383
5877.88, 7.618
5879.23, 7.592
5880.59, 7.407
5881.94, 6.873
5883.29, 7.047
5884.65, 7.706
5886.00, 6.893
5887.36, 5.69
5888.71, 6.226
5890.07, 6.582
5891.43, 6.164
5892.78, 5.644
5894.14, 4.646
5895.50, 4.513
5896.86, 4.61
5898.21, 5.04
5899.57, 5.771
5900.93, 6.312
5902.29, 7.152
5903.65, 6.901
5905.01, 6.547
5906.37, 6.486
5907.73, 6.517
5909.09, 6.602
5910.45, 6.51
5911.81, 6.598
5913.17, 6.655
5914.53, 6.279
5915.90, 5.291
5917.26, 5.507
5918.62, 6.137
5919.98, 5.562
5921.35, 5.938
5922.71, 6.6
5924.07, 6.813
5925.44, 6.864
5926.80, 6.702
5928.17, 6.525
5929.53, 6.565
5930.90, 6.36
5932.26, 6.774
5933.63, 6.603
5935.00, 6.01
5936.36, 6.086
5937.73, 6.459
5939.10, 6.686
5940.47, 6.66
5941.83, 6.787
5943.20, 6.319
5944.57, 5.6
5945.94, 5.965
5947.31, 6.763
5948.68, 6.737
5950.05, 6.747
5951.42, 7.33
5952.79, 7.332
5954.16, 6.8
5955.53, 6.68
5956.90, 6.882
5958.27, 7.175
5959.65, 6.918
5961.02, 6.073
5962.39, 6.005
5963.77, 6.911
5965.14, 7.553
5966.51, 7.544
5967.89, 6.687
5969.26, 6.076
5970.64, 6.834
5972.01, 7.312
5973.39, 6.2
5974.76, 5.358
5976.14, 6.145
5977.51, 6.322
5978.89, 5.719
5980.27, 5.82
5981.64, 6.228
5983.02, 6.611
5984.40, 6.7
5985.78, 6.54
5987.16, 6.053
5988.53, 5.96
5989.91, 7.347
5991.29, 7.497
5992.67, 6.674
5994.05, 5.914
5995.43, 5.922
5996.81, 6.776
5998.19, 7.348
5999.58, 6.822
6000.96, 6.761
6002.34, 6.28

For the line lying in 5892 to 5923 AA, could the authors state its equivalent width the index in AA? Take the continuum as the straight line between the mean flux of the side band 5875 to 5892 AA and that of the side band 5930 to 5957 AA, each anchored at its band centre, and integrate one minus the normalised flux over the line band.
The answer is 4.0 AA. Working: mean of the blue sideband 7.1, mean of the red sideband 6.57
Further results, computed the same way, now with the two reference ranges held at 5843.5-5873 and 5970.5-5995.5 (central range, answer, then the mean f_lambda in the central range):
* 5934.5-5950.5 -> -0.12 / 6.4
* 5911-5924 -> 0.48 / 6.11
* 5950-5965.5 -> -1.20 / 6.86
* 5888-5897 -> 1.12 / 5.53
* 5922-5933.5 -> -0.55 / 6.65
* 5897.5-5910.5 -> -0.09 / 6.37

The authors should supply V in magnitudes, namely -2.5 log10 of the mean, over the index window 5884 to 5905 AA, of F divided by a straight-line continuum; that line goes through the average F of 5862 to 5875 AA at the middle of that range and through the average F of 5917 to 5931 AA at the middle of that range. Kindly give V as 0.05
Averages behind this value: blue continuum 6.29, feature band 6.01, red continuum 6.35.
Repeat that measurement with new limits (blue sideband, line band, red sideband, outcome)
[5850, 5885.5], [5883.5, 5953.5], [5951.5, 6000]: 0.06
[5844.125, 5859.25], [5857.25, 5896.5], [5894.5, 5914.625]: -0.05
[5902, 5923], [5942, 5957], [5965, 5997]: -0.04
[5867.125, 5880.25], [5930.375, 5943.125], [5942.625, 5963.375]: 0.03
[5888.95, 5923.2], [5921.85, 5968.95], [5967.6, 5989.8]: -0.08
